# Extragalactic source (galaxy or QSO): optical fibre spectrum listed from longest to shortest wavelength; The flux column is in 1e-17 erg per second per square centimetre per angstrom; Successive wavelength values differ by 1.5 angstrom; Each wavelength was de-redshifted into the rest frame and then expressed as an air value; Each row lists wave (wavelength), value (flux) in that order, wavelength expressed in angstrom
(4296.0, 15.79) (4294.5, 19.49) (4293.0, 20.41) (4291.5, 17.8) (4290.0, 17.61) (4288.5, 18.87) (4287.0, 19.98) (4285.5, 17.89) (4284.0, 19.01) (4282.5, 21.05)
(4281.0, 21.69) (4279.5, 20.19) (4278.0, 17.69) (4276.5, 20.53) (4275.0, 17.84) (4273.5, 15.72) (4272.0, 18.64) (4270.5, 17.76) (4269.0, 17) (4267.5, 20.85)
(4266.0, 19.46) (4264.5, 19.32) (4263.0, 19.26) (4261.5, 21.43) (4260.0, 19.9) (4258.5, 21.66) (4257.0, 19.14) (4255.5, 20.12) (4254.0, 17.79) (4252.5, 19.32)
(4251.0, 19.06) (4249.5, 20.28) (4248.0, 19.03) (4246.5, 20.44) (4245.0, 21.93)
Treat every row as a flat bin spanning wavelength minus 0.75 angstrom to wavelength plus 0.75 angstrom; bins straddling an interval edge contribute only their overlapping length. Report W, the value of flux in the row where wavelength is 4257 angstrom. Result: 19.14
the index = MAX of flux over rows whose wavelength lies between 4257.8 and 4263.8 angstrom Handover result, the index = 21.66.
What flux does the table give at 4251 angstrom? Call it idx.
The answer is 19.06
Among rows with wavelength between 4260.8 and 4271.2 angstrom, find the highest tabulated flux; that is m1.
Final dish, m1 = 21.43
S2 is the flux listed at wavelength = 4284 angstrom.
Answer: 19.01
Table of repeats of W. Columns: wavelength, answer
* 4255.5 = 20.12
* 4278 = 17.69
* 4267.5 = 20.85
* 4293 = 20.41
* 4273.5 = 15.72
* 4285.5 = 17.89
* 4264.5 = 19.32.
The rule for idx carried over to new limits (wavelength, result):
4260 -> 19.9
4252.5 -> 19.32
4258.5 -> 21.66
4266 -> 19.46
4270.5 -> 17.76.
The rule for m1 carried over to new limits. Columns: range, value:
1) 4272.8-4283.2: 21.69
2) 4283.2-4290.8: 19.98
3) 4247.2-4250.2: 20.28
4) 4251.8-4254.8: 19.32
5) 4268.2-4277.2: 20.53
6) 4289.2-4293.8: 20.41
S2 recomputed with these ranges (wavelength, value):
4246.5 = 20.44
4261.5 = 21.43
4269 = 17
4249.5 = 20.28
